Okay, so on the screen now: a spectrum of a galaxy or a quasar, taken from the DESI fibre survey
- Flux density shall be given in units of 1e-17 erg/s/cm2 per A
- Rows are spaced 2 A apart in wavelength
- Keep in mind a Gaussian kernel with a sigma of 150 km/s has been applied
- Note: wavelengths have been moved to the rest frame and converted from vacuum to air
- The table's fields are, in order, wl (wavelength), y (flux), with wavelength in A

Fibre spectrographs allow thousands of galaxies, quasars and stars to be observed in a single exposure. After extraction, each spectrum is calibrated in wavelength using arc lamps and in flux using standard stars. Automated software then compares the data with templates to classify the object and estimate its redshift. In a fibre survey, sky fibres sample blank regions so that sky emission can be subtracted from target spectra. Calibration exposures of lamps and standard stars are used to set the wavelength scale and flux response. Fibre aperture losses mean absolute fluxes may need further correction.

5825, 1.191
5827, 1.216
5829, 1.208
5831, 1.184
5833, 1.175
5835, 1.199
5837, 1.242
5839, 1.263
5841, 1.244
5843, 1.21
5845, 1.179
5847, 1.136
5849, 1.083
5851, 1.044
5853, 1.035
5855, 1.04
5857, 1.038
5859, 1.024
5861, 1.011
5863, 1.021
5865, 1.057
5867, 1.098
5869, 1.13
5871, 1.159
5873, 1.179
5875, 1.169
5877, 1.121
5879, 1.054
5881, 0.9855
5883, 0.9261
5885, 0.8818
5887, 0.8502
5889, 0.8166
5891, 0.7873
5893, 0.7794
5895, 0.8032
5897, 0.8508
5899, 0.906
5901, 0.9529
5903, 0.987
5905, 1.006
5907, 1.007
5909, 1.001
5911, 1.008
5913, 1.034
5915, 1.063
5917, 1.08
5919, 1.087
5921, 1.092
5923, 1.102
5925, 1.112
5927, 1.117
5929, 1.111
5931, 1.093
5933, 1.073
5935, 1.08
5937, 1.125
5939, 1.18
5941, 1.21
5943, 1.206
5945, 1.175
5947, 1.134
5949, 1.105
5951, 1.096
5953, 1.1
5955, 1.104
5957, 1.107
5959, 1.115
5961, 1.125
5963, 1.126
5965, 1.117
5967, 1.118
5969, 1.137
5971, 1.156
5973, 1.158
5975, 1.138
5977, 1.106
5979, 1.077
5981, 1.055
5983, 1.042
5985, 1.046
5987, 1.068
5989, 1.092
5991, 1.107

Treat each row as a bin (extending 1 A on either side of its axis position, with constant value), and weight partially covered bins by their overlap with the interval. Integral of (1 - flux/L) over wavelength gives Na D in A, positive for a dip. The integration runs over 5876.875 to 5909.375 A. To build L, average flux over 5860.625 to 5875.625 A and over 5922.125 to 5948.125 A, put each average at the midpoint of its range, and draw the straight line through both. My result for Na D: 5.8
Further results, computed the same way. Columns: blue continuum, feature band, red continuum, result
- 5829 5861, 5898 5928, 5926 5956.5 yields 2.47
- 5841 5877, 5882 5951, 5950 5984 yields 5.16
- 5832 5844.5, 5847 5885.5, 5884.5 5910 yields 0.11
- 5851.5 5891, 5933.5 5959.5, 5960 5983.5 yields -0.97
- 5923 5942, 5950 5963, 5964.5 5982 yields 0.12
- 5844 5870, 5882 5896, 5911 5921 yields 3.03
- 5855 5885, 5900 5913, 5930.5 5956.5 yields 1.17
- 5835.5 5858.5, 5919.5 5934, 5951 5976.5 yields 0.36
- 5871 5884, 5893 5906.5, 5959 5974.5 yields 2.25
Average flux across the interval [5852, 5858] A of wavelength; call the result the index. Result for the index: 1.04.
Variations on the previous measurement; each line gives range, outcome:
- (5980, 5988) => 1.05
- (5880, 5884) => 0.956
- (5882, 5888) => 0.886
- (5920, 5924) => 1.1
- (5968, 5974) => 1.15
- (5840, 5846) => 1.21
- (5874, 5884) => 1.05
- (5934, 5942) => 1.15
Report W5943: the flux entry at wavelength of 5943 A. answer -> 1.206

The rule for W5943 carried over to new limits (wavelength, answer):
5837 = 1.242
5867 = 1.098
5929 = 1.111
